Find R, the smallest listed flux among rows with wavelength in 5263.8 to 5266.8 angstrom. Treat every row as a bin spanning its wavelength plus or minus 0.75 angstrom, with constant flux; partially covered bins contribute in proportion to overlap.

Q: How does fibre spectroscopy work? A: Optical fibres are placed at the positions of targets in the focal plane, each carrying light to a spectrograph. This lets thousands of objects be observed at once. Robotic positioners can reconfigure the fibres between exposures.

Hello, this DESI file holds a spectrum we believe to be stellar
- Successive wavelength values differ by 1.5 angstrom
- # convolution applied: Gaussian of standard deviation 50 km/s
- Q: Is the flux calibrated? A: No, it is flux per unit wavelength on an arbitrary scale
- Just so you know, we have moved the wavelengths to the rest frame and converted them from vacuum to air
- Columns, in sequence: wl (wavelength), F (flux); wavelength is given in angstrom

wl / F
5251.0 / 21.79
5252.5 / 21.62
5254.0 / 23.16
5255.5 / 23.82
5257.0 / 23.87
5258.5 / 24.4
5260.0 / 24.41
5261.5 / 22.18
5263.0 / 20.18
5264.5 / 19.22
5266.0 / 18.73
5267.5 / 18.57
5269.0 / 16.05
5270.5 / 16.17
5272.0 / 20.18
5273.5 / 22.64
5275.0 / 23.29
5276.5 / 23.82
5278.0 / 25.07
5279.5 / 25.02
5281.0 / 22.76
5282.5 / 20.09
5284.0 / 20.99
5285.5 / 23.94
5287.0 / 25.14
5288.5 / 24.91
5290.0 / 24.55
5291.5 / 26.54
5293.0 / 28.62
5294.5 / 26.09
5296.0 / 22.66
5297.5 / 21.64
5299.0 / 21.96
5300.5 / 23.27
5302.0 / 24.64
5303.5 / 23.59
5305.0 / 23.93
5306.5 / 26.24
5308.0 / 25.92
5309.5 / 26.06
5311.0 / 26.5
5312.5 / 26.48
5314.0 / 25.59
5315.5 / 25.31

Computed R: 18.73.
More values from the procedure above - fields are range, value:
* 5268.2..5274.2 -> 16.05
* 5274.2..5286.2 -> 20.09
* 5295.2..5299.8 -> 21.64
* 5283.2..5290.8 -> 20.99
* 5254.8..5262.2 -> 22.18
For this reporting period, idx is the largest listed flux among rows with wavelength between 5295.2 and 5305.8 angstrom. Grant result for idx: 24.64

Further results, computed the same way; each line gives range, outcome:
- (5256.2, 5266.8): 24.41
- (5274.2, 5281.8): 25.07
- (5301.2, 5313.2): 26.5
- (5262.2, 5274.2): 22.64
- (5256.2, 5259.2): 24.4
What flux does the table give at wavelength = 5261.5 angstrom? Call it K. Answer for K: 22.18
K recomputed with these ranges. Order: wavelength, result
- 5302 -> 24.64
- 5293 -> 28.62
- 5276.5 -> 23.82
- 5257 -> 23.87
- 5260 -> 24.41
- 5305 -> 23.93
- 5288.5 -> 24.91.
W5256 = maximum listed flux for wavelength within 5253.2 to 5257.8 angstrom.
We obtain 23.87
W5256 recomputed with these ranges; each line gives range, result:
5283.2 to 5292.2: 26.54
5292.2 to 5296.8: 28.62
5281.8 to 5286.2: 23.94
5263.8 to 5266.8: 19.22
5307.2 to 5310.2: 26.06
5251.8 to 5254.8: 23.16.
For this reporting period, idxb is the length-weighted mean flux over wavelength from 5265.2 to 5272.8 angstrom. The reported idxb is 18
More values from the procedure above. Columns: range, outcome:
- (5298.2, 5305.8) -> 23.5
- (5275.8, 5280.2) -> 24.6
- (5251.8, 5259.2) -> 23.4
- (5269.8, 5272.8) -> 18.3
